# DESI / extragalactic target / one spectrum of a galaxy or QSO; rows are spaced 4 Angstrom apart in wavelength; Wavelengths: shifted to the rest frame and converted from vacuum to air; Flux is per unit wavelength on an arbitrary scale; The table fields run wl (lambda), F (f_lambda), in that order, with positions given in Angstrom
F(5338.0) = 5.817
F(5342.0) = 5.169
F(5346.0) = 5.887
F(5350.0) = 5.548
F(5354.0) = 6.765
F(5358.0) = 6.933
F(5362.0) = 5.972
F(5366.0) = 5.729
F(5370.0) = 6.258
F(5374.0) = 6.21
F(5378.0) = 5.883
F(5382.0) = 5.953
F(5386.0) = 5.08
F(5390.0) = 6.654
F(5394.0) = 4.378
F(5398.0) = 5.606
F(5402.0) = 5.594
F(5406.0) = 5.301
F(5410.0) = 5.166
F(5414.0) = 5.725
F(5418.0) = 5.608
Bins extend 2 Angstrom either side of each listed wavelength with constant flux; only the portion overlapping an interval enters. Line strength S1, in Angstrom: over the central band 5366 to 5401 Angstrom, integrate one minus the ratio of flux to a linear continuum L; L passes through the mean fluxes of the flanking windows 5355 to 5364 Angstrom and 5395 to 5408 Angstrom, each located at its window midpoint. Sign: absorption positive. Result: 0.8 Angstrom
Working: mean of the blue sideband 6.49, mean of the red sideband 5.41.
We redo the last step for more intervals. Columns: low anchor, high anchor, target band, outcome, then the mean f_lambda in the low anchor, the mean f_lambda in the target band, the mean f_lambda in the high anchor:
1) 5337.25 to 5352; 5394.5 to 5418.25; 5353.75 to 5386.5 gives -3.4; 5.59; 6.1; 5.42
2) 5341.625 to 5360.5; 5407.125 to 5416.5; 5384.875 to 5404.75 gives 0.6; 6.13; 5.47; 5.44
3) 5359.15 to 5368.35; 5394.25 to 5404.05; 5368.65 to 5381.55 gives -0.7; 5.97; 6.09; 5.38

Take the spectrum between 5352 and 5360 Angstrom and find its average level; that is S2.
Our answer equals 6.85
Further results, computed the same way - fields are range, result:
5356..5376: 6.22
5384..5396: 5.37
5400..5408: 5.45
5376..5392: 5.89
